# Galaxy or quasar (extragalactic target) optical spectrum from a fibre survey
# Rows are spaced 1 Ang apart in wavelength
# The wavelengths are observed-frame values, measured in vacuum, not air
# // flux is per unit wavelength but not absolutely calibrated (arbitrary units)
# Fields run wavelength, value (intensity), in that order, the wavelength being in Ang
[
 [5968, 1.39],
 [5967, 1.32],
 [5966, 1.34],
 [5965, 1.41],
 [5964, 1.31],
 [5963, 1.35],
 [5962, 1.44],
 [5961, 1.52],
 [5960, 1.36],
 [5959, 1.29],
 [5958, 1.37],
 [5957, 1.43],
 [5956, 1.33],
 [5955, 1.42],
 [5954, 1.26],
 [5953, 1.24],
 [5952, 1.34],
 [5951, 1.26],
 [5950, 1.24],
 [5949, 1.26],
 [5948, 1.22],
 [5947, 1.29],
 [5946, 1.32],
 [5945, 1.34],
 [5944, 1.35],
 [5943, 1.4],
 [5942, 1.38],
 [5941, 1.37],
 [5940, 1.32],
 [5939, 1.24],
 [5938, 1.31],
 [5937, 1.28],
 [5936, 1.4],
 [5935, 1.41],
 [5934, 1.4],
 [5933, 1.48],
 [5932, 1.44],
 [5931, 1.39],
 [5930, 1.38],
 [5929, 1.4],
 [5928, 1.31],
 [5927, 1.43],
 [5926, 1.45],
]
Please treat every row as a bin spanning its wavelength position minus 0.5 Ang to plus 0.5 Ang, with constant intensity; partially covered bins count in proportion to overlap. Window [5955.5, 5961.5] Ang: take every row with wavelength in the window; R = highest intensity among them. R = 1.52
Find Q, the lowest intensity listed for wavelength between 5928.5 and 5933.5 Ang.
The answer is 1.38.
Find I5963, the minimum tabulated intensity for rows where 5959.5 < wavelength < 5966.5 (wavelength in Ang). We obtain 1.31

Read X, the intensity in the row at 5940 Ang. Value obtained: 1.32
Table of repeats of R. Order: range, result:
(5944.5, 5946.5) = 1.34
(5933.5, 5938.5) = 1.41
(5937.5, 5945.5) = 1.4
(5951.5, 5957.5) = 1.43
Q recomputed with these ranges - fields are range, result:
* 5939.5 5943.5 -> 1.32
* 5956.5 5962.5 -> 1.29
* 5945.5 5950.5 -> 1.22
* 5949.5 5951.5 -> 1.24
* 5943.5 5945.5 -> 1.34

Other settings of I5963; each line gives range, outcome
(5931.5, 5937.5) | 1.28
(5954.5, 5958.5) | 1.33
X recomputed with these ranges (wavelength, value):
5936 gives 1.4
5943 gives 1.4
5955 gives 1.42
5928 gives 1.31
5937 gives 1.28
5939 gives 1.24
